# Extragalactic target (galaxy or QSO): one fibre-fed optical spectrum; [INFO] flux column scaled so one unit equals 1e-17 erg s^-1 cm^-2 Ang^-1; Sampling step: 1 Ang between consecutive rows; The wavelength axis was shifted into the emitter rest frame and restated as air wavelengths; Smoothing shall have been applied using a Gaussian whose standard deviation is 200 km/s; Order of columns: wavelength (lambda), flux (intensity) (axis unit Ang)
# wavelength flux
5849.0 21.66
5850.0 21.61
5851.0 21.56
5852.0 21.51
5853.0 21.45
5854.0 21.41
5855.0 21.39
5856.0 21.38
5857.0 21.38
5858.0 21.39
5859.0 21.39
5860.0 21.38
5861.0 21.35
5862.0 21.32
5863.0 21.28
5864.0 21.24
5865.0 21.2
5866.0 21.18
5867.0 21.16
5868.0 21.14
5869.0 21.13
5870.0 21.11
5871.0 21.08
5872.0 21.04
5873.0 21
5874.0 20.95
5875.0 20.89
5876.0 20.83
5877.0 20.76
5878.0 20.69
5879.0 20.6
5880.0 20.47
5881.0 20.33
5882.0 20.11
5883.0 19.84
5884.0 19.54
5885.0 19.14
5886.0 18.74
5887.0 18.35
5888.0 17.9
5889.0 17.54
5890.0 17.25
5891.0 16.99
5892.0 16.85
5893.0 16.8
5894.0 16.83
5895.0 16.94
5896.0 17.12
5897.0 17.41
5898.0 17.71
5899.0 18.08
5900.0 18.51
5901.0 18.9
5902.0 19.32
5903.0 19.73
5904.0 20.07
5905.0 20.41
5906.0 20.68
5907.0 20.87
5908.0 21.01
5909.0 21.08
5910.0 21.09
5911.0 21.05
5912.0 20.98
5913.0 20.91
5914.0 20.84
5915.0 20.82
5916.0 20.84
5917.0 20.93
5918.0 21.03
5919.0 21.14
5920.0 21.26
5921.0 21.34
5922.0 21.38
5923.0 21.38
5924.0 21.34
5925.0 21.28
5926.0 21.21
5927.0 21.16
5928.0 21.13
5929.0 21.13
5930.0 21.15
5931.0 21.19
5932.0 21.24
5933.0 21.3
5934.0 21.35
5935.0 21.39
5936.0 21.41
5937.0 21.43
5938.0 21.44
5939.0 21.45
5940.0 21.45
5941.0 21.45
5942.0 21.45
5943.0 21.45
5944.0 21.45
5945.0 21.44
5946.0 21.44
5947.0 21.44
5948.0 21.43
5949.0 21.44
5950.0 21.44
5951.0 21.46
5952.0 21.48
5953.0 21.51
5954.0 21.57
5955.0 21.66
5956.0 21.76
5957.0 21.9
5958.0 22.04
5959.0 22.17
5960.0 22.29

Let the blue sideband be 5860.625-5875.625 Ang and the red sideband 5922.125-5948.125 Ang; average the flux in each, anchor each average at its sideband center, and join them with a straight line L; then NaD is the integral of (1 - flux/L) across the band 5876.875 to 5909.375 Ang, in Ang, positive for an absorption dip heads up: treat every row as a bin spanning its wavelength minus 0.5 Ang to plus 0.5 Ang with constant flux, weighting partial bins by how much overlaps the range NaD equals 3.5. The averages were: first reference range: 21.1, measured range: 19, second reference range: 21.3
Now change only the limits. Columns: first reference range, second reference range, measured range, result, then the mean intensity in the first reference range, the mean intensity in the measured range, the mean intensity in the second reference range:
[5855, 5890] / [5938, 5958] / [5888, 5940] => 2.4 Ang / 20.5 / 20.1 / 21.5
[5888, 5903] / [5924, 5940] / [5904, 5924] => -1.5 Ang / 17.7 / 21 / 21.3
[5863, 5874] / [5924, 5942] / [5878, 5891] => 1.3 Ang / 21.1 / 19.1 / 21.3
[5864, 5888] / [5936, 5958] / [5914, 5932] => 0.0 Ang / 20.5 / 21.2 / 21.5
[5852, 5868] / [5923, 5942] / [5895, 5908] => 1.4 Ang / 21.3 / 19.1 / 21.3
